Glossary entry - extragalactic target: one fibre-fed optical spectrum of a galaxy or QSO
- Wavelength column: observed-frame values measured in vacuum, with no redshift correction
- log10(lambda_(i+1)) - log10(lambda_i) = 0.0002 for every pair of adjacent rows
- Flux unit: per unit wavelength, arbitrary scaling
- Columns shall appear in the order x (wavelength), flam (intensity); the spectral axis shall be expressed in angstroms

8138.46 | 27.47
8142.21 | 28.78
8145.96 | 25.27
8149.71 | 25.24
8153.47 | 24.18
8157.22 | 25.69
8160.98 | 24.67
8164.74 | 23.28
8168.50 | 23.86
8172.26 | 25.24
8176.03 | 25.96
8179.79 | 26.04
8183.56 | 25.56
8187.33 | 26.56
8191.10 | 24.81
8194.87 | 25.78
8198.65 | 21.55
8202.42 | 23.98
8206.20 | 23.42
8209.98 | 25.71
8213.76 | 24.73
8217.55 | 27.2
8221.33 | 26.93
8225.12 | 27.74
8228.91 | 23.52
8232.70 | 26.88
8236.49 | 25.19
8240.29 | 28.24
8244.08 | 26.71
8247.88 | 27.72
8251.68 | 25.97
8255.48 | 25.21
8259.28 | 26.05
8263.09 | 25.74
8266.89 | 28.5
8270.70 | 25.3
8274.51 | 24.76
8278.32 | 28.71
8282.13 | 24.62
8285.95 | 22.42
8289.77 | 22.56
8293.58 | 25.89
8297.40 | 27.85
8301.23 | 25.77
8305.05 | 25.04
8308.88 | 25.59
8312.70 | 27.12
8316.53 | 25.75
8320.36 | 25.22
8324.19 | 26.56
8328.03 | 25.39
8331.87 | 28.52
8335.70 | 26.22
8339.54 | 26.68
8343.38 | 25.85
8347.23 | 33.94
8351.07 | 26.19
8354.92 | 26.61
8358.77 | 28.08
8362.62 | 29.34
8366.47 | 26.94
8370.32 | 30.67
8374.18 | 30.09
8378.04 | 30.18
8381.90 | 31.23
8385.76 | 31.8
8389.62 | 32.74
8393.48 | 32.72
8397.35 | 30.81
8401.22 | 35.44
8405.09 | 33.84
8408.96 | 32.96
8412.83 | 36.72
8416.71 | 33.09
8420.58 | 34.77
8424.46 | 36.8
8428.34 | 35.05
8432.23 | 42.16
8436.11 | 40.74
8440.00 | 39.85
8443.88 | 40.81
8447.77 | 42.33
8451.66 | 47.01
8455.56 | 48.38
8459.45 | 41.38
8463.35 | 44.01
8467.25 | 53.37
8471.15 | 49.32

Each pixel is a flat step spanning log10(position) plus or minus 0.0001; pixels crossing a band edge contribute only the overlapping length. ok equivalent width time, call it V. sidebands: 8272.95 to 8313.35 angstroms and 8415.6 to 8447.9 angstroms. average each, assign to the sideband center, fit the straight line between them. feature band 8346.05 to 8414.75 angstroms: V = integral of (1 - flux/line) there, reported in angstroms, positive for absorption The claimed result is 5.1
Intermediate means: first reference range 25.4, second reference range 38.3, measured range 31.1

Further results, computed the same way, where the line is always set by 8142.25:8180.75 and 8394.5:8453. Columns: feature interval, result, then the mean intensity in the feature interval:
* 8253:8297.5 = 7.08 angstroms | 25.6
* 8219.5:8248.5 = 1.95 angstroms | 26.6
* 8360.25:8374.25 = 2.25 angstroms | 29.1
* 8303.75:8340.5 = 7.19 angstroms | 26.2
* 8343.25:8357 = 2.20 angstroms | 28.4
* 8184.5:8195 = 0.29 angstroms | 25.7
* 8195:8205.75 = 1.42 angstroms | 23.3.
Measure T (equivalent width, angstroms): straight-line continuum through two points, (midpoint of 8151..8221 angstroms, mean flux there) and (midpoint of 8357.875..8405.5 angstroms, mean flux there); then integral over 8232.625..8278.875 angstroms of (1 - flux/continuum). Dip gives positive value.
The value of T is 1.1 angstroms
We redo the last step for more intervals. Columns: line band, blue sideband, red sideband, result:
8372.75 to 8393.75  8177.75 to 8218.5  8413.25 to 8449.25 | 2.46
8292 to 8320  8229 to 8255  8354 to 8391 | 2.00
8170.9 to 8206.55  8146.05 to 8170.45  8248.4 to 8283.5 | 0.08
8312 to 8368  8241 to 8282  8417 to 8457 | 9.31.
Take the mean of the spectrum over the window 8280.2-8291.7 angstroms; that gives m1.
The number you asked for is 23.2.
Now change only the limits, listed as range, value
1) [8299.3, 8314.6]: 25.9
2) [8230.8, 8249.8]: 26.9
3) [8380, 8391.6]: 32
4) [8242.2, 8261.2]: 26.3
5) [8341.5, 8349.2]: 29.9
